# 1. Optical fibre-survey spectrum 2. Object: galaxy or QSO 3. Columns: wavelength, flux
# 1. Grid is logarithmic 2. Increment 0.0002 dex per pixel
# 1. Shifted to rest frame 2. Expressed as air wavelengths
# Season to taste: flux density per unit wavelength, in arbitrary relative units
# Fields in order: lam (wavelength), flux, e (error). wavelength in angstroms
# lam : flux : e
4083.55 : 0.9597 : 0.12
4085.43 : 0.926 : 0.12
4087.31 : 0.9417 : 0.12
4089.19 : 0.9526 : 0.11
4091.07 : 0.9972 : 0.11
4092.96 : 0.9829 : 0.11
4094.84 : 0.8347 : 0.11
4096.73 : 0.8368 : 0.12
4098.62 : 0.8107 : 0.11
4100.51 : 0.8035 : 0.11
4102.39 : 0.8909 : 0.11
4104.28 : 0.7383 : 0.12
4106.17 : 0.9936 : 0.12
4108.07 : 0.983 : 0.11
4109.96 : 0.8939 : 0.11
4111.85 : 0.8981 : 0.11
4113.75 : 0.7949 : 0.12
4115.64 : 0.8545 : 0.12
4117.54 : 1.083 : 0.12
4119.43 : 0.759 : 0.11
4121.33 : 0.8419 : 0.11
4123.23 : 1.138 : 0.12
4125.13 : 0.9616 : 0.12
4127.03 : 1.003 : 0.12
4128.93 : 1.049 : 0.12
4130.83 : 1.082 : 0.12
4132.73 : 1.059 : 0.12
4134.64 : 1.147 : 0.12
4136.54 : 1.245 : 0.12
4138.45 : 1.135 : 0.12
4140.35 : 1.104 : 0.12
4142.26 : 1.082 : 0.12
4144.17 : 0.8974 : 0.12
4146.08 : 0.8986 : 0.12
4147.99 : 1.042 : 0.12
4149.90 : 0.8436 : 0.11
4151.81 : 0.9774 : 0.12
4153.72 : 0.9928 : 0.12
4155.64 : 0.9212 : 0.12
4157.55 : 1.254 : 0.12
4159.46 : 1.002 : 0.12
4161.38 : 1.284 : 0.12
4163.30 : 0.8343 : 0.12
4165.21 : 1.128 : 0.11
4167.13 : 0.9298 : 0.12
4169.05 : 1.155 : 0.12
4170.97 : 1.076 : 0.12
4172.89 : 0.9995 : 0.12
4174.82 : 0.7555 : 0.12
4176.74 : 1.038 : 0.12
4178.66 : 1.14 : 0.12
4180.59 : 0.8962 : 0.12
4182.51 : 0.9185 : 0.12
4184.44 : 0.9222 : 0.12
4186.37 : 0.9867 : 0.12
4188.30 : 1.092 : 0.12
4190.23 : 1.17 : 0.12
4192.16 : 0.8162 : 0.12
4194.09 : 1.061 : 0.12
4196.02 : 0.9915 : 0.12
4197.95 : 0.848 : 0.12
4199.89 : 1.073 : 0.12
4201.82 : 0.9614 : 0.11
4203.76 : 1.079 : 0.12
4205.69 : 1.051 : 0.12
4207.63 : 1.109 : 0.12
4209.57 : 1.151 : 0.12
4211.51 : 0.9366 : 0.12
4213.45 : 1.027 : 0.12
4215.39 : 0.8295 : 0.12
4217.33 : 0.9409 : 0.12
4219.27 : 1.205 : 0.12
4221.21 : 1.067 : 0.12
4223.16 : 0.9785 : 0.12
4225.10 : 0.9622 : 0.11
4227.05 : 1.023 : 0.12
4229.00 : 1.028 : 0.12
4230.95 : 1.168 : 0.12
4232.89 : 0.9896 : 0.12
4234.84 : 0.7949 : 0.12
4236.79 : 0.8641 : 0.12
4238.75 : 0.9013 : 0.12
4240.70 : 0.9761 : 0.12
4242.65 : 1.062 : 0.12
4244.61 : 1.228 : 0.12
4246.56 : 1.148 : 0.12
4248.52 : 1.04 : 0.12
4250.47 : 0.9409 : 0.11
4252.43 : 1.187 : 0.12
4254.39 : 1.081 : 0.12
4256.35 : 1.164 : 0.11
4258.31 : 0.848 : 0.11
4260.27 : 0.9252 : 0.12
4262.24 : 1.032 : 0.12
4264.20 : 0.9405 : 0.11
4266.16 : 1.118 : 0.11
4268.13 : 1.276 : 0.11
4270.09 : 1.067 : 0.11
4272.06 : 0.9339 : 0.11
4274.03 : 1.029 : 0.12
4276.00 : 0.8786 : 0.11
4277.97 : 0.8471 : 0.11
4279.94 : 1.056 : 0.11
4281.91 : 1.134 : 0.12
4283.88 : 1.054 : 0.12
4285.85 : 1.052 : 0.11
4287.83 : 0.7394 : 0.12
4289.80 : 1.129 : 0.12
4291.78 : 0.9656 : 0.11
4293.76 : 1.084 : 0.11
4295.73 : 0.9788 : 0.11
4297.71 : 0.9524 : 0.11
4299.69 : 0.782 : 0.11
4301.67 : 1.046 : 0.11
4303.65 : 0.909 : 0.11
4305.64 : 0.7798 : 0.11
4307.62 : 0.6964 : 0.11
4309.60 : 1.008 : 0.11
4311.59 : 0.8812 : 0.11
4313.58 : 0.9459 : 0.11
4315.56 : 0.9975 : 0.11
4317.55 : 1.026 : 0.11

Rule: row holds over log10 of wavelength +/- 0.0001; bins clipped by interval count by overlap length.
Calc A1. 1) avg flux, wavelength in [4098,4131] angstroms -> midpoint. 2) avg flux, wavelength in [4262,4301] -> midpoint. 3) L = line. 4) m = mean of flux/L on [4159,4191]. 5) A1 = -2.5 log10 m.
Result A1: -0.08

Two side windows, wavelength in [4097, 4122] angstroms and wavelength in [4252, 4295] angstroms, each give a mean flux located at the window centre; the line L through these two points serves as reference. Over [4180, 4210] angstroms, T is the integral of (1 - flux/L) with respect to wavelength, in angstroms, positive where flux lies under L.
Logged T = -1.8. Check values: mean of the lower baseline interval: 0.872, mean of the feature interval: 1.01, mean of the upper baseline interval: 1.02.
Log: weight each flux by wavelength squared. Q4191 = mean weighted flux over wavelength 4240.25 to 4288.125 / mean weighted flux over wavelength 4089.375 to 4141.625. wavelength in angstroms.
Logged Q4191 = 1.2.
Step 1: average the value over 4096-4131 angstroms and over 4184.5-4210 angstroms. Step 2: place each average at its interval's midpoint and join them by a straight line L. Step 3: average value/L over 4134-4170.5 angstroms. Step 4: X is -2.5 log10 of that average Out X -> -0.09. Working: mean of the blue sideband 0.914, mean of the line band 1.05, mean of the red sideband 1.02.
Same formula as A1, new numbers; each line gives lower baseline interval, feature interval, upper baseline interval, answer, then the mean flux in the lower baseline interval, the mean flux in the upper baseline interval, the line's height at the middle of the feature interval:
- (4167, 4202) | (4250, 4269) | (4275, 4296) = -0.06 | 0.993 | 0.993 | 0.993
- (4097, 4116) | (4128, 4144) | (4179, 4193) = -0.21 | 0.865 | 0.98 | 0.908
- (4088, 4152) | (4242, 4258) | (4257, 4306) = -0.12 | 0.959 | 0.986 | 0.981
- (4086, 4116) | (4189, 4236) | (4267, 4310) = -0.08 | 0.889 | 0.972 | 0.939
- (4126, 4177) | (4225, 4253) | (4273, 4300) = -0.02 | 1.03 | 0.982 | 1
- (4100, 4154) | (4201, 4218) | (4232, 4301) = -0.02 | 0.974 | 1.01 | 0.993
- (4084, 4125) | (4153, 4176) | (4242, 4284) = -0.08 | 0.905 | 1.04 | 0.958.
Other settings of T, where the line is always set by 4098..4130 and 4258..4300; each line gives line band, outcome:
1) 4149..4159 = -0.7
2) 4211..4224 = -0.5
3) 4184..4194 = -0.6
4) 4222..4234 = -0.6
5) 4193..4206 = -0.7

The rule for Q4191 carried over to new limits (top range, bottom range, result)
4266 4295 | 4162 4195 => 1.07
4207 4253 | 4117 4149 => 1.04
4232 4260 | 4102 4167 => 1.07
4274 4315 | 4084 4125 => 1.15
